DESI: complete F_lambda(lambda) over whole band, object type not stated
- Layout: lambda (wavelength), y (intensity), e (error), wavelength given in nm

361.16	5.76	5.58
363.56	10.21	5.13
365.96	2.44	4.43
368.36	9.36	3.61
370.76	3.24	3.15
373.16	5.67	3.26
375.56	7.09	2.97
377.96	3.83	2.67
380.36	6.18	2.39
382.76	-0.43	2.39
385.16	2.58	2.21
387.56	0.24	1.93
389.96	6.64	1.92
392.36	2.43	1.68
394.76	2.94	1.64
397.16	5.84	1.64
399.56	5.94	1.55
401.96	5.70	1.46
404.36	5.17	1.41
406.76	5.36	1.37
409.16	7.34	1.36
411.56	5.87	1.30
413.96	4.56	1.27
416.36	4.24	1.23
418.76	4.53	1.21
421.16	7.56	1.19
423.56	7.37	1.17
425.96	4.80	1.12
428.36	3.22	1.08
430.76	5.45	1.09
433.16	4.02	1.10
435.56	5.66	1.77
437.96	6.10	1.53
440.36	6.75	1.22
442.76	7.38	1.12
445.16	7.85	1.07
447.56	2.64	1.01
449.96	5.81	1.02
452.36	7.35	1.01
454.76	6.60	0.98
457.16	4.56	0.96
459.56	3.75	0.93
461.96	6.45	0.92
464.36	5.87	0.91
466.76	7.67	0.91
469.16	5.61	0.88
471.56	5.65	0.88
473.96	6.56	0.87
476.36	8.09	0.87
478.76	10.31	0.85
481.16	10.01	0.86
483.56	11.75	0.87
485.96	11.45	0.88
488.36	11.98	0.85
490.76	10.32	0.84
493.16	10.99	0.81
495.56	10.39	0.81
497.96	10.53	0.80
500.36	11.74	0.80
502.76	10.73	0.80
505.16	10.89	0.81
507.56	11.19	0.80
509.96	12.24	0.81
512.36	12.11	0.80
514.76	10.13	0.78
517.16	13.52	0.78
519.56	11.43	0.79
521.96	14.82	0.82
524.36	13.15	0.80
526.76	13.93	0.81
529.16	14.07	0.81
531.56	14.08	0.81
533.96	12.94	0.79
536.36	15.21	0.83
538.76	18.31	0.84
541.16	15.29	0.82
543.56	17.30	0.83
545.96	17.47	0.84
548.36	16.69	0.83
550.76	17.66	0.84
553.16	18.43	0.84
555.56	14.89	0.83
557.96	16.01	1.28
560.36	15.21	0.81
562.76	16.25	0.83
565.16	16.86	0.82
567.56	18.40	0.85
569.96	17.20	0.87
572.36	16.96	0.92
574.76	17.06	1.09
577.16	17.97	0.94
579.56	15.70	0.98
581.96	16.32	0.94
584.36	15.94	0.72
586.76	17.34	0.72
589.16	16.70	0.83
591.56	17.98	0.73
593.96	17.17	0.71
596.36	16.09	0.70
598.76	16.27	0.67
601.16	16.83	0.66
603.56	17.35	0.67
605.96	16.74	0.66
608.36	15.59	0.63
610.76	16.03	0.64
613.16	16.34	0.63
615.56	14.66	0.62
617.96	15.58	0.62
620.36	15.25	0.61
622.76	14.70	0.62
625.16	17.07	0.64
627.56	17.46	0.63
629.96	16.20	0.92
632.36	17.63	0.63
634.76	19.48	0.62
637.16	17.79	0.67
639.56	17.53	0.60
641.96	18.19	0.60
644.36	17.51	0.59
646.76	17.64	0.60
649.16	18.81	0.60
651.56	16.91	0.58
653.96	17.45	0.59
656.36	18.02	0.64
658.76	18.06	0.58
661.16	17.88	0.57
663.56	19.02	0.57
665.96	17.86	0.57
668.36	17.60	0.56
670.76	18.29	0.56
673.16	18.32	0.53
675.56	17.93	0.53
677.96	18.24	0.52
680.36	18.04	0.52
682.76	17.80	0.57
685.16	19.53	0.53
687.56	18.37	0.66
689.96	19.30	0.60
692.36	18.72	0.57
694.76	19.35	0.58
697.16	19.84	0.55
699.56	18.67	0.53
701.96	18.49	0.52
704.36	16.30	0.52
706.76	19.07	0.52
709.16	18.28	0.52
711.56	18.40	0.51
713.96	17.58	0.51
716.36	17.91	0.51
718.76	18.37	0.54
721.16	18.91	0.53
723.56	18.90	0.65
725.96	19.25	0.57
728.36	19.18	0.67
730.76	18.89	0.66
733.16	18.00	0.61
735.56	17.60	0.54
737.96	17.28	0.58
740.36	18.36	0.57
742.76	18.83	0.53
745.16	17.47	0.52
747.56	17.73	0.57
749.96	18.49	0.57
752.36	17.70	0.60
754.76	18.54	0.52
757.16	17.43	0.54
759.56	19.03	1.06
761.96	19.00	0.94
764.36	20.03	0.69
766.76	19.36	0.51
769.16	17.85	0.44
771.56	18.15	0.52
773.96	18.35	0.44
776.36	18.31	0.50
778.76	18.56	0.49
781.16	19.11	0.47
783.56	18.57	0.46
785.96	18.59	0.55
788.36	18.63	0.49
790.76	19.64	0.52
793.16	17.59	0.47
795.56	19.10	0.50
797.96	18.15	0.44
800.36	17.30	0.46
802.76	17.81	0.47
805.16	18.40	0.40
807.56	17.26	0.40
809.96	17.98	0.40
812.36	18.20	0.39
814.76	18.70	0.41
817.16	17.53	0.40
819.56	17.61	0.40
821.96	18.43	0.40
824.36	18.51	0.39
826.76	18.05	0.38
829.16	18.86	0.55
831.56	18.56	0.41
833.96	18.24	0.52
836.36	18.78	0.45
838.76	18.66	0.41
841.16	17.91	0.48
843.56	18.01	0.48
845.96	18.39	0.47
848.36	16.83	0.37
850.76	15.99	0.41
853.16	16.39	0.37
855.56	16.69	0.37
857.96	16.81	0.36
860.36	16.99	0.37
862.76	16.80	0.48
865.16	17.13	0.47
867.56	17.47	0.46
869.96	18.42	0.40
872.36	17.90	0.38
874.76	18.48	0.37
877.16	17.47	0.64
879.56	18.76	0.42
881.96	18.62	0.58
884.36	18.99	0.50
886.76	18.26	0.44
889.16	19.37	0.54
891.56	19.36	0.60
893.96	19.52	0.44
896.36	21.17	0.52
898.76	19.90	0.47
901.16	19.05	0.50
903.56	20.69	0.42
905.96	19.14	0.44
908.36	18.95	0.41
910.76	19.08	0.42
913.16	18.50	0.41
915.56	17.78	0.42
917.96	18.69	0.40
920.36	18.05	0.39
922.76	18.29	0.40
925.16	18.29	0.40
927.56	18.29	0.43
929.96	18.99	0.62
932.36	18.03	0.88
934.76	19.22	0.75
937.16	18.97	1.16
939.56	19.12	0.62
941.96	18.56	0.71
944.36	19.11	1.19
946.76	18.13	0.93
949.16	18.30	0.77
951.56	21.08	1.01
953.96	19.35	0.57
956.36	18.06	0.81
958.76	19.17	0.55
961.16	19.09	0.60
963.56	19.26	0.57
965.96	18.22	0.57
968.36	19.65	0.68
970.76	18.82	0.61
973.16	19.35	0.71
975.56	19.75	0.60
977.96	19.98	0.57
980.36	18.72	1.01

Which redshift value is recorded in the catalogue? 0.195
